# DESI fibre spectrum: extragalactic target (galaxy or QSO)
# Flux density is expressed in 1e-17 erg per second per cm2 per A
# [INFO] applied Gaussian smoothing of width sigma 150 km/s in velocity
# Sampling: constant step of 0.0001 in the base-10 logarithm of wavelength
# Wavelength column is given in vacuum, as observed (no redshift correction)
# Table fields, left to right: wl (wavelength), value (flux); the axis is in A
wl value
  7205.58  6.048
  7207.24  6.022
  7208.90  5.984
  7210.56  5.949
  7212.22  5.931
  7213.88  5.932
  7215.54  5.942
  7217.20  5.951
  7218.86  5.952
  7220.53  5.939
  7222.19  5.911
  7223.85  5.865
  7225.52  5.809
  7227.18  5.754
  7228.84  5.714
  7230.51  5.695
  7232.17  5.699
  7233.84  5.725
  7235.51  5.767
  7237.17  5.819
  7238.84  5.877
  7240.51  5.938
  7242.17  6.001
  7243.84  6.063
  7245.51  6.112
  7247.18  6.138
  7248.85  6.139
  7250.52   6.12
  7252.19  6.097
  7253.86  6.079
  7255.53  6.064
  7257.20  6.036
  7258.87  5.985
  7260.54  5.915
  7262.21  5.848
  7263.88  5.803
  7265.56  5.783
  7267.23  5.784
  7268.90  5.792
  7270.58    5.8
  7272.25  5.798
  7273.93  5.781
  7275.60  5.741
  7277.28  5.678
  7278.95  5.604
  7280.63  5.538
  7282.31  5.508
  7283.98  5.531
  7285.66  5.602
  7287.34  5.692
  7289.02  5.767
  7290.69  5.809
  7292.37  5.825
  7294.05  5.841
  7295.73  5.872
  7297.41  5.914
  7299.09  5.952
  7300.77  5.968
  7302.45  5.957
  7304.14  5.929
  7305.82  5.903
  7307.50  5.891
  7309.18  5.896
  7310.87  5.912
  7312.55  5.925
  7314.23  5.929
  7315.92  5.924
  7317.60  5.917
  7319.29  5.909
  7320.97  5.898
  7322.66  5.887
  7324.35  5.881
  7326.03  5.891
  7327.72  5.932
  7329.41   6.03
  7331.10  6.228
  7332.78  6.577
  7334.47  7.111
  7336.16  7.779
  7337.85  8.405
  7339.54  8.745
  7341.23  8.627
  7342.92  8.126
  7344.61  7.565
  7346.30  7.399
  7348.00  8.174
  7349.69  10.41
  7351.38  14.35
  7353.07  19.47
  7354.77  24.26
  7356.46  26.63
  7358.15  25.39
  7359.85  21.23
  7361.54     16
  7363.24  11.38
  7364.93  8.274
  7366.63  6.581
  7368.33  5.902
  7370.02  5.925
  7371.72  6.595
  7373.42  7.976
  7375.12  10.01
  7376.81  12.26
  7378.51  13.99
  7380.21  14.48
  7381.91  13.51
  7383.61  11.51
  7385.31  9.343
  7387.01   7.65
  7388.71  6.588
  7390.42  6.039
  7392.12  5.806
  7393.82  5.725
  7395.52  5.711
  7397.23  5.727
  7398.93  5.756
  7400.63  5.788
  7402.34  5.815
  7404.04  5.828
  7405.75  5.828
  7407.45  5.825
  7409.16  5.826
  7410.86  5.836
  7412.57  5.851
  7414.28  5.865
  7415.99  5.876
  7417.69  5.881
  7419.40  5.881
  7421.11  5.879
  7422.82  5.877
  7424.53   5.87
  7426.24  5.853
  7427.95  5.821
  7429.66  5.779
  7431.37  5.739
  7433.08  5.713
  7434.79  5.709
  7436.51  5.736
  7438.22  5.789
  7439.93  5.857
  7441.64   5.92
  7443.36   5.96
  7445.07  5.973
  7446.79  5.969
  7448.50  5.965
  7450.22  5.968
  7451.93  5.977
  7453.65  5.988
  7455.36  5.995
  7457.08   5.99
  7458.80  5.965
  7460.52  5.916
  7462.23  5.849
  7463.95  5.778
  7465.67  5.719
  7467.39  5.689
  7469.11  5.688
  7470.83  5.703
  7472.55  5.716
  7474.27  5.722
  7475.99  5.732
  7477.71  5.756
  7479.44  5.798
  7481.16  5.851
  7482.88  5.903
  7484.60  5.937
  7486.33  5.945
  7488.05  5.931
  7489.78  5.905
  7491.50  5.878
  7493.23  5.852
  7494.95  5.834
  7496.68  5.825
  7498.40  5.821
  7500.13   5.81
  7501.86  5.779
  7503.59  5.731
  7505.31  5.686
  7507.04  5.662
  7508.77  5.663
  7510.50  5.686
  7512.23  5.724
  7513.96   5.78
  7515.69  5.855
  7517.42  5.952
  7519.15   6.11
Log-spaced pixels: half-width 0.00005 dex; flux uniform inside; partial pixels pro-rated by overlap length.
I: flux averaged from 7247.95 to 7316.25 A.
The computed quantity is 5.85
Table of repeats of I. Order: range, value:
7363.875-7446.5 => 6.94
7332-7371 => 11.9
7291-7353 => 6.97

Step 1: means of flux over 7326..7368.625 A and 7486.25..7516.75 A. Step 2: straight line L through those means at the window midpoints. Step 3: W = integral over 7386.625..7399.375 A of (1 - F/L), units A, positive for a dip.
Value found 4.8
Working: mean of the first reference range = 11.4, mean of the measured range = 6.08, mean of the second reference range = 5.8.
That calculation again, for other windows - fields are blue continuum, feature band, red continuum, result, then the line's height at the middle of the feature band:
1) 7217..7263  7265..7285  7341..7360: 7.07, 8.84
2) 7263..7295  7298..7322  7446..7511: -0.77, 5.74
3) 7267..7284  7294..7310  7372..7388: 2.53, 7.04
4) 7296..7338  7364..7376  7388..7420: -2.81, 5.97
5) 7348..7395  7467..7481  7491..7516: 2.78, 7.16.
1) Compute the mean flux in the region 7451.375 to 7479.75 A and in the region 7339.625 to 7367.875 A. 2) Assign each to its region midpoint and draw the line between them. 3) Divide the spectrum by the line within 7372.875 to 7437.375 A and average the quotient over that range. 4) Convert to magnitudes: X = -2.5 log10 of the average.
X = 0.396 mag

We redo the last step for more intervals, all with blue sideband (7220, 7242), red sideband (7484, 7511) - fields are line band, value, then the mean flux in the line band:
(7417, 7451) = -0.01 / 5.86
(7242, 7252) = -0.05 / 6.1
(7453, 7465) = -0.02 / 5.92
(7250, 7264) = -0.04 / 6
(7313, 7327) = -0.02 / 5.91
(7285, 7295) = 0.01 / 5.76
